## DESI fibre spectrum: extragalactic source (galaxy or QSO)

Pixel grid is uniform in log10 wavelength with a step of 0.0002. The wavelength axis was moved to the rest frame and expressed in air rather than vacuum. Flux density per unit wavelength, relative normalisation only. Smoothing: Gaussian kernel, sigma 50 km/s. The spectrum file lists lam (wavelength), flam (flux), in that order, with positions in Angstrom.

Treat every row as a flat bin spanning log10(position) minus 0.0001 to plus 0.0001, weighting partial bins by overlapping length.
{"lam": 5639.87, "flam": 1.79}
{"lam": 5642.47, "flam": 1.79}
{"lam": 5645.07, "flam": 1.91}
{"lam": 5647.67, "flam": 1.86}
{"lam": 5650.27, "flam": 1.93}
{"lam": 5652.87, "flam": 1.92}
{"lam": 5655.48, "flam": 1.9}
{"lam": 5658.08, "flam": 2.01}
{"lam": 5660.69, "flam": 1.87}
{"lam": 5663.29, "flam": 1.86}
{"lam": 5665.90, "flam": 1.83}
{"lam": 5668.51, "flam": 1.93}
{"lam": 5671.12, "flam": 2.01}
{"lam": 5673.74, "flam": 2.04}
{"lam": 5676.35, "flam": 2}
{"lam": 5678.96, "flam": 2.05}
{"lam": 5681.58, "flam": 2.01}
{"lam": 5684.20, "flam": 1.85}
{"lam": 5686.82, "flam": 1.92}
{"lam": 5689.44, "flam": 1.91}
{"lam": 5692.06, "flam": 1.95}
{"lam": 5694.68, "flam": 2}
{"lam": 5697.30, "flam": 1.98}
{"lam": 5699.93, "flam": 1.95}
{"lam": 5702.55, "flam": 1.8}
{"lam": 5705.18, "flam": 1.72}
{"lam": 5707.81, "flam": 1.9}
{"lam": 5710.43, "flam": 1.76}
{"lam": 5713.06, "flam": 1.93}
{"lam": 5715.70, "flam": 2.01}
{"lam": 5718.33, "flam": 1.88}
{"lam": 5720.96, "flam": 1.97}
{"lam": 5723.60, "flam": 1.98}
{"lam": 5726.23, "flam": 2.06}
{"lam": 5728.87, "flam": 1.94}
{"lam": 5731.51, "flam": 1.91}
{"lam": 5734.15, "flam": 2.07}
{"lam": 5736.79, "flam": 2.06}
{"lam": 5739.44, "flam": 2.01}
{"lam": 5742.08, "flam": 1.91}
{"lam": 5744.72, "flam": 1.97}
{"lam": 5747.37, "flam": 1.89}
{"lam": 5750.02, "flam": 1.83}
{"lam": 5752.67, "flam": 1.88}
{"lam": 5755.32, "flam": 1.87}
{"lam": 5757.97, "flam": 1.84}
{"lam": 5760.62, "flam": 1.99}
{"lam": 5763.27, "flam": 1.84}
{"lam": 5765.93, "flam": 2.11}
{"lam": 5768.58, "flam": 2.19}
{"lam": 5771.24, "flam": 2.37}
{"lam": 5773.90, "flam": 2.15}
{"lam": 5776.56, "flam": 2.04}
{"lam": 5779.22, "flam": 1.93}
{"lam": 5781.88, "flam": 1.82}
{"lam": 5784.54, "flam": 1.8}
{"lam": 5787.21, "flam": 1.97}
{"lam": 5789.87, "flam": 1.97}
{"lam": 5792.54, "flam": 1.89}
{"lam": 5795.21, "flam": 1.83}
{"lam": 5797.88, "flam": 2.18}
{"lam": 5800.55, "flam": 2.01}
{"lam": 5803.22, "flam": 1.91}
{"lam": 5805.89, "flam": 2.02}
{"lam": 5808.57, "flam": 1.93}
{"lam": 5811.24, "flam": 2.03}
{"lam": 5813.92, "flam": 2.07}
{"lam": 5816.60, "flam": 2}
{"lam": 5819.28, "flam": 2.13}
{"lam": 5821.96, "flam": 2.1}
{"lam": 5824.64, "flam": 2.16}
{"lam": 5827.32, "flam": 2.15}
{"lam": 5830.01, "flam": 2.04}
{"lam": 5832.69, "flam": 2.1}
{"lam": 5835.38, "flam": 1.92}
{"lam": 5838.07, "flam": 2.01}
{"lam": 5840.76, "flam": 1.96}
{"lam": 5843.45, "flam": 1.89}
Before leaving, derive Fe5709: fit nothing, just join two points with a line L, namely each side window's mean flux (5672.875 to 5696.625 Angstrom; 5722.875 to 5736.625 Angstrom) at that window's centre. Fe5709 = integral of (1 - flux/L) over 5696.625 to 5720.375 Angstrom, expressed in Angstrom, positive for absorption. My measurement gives 1.2 Angstrom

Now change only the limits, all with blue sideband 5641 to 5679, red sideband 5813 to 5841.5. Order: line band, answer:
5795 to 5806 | 0.2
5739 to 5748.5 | 0.2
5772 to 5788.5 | 0.4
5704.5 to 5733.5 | 0.7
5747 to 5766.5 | 1.0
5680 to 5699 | 0.0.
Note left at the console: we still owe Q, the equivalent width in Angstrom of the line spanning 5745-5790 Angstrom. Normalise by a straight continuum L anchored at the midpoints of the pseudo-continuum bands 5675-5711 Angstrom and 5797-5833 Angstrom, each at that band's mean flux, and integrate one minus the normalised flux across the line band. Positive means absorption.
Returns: 0.7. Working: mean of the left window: 1.92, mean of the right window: 2.06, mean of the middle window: 1.97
